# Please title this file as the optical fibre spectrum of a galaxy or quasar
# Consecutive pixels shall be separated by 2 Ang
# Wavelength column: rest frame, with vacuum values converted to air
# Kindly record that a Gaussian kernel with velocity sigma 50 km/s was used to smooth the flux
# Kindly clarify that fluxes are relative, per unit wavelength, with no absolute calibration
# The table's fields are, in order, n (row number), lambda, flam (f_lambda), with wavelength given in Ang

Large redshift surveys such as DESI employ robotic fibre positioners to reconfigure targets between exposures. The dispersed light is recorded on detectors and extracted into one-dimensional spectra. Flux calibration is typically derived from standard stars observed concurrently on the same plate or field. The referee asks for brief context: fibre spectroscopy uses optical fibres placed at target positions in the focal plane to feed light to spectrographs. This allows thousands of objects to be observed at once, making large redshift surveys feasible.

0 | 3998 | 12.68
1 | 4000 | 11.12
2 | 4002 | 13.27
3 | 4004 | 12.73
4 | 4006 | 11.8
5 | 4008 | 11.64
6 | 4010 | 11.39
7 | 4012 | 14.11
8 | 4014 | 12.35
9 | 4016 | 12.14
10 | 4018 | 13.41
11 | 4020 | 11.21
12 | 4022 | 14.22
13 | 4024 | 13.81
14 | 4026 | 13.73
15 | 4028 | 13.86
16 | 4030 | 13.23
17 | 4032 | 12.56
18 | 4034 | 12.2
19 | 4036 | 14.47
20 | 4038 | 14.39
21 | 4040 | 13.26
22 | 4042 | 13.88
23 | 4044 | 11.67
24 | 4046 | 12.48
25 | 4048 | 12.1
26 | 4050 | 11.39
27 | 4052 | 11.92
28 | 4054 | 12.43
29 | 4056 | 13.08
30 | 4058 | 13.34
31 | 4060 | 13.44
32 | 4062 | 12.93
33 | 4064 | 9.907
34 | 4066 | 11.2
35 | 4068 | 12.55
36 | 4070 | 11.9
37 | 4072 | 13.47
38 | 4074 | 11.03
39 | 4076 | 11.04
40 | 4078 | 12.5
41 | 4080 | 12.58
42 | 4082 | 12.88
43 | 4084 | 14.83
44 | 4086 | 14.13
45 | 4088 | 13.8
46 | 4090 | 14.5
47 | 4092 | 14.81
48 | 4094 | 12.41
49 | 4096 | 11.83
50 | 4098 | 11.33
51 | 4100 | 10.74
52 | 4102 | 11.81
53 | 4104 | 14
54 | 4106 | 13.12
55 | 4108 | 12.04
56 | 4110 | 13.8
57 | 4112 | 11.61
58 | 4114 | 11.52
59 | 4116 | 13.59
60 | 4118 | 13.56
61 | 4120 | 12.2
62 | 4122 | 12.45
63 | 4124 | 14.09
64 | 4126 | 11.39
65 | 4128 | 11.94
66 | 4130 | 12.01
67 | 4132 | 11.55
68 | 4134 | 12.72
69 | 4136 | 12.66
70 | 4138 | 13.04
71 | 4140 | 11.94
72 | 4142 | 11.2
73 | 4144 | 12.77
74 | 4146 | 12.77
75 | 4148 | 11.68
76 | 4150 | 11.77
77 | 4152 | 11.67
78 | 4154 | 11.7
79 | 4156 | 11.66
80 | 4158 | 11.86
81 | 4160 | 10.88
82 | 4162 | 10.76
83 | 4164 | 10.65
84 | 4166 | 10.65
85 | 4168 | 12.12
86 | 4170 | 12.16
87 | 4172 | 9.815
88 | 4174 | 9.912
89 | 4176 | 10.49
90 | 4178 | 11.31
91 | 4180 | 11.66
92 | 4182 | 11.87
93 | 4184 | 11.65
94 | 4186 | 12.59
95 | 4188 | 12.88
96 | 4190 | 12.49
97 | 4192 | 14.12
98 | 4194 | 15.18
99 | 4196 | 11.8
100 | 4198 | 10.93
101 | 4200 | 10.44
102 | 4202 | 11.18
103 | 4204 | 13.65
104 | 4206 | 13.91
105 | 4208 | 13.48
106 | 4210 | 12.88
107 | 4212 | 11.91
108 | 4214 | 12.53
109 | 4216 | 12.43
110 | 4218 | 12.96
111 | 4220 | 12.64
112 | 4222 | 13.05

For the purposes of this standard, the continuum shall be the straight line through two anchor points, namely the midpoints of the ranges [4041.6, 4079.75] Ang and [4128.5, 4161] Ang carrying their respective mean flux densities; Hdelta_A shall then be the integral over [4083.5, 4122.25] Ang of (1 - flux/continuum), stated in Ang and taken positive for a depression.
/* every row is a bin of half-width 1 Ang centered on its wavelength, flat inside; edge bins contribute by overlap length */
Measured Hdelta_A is -2.5 Ang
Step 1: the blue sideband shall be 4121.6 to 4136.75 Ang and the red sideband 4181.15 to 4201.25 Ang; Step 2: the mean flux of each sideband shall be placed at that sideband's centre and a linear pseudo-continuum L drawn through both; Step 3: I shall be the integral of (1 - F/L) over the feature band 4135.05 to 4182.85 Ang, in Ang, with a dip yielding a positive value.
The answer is 3.2 Ang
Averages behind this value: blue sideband 12.3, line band 11.5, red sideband 12.4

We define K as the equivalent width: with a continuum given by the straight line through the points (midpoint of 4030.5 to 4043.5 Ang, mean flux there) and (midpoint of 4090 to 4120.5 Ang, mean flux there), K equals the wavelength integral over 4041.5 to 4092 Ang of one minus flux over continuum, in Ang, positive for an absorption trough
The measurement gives 1.6 Ang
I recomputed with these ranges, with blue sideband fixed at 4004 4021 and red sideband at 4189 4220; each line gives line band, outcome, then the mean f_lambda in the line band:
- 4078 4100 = -1.3 Ang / 13.2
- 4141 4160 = 1.1 Ang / 11.8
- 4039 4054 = 0.0 Ang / 12.4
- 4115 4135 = -0.1 Ang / 12.6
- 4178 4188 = 0.5 Ang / 12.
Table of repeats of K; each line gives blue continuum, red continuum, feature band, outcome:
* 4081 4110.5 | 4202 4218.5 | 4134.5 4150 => 0.8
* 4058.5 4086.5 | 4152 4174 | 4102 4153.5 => -3.3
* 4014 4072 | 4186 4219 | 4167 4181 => 1.8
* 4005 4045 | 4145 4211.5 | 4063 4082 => 1.2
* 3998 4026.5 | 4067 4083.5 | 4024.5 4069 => -1.0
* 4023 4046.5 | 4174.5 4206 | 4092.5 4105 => 0.7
